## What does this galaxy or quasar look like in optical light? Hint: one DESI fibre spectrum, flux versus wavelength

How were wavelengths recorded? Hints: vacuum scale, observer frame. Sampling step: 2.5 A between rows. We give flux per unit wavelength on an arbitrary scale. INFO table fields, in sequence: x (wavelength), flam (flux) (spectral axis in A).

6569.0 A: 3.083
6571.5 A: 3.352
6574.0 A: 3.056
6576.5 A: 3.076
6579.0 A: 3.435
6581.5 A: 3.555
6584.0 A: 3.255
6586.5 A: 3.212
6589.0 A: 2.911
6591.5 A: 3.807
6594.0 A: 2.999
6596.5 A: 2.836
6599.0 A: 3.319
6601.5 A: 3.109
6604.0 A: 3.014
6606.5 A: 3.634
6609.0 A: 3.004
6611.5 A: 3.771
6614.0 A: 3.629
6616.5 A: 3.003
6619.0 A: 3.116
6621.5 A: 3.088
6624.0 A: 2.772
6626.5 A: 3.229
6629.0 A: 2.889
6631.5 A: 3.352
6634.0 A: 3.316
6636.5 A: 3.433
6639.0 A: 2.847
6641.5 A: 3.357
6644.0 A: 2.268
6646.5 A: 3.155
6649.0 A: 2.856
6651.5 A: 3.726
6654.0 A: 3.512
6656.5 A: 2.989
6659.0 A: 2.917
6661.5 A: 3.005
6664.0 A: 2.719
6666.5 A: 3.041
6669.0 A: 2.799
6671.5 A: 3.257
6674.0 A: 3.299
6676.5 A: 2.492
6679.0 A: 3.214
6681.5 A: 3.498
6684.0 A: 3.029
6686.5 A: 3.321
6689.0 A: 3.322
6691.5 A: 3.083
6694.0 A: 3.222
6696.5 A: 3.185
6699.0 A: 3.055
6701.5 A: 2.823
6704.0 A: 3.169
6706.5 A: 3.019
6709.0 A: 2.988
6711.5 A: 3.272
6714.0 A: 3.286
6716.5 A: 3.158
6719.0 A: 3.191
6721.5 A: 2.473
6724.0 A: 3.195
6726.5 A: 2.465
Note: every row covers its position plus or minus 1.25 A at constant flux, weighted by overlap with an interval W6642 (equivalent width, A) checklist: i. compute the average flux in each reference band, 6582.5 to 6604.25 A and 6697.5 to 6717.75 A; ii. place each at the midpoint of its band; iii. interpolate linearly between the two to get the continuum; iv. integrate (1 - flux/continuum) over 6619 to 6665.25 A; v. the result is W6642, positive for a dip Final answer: 0.9 A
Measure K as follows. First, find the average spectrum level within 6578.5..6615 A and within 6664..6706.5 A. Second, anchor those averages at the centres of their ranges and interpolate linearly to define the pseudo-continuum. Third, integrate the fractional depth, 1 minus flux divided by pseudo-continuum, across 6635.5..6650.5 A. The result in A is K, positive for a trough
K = 0.9 A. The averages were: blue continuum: 3.29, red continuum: 3.1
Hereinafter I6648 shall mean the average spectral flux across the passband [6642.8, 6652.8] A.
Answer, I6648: 3.01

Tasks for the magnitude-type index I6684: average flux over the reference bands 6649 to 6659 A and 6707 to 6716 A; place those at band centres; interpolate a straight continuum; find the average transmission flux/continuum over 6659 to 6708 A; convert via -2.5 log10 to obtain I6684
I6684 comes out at 0.05 mag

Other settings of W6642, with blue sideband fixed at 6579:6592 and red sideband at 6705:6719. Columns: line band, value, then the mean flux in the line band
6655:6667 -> 1.1 A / 2.94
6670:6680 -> 0.5 A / 3.06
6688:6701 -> 0.1 A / 3.15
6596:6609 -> 0.5 A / 3.19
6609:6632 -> 0.6 A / 3.19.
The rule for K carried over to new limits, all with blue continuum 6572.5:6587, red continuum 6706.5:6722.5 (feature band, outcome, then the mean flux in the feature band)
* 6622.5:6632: 0.5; 3.04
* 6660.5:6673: 0.7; 2.97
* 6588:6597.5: 0.3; 3.15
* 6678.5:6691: -0.6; 3.27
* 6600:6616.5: -0.5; 3.33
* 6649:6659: -0.4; 3.28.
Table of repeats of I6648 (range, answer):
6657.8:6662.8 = 2.96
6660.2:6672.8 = 2.97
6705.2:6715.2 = 3.14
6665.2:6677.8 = 2.98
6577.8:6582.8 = 3.49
